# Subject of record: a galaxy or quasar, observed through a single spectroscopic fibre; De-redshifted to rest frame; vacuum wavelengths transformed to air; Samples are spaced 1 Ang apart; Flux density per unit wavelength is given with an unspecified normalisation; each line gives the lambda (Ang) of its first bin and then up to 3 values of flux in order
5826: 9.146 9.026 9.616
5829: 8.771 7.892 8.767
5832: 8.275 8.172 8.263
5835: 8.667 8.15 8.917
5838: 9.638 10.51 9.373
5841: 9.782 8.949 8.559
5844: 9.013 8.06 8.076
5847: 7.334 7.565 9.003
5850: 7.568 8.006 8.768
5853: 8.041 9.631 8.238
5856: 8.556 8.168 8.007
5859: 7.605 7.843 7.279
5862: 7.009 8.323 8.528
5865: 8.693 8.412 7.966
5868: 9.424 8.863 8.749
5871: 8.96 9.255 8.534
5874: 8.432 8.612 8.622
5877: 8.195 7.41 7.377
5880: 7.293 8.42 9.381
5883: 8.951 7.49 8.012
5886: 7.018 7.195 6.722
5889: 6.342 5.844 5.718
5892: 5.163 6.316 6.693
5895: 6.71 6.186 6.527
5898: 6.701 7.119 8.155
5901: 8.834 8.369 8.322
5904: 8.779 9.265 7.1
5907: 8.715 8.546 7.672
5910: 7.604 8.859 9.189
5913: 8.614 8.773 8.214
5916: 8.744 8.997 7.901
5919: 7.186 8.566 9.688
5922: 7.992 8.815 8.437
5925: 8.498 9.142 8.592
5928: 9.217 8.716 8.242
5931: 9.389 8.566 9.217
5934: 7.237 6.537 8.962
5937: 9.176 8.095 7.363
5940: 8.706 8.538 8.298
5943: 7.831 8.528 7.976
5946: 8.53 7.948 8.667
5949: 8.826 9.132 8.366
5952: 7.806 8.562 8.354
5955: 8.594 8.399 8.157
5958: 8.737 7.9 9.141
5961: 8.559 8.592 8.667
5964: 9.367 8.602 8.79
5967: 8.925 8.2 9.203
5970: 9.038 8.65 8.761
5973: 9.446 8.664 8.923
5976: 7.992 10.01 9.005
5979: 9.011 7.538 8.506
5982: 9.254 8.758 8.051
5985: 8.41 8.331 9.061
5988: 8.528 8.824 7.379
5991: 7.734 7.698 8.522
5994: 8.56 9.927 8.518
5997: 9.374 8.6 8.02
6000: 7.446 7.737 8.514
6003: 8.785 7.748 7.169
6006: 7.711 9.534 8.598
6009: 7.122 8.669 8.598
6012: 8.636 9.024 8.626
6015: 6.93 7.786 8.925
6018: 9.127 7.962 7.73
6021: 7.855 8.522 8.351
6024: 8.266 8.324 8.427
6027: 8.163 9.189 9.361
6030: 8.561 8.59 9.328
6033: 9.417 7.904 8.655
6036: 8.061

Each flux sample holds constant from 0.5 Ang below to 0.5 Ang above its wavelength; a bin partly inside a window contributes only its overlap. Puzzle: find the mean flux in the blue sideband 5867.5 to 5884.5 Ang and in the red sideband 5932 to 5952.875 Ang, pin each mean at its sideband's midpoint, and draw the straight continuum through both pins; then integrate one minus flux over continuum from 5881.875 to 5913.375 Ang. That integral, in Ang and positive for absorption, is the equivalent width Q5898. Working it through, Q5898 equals 3.3 Ang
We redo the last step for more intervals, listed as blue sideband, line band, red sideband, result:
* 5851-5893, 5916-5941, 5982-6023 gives -1.1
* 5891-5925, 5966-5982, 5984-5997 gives -0.8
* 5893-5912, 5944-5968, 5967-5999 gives -0.5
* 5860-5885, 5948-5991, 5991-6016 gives -1.6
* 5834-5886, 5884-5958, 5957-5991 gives 4.4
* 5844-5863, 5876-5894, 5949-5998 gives 2.1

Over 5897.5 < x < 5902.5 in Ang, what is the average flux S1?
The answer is 7.84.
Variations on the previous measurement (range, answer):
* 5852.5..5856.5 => 8.62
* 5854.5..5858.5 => 8.24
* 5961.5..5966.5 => 8.8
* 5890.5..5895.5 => 6.12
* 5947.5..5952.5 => 8.56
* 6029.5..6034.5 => 8.76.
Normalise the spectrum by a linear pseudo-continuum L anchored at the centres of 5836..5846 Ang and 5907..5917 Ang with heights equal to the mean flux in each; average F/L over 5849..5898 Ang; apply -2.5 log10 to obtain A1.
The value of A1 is 0.13 mag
